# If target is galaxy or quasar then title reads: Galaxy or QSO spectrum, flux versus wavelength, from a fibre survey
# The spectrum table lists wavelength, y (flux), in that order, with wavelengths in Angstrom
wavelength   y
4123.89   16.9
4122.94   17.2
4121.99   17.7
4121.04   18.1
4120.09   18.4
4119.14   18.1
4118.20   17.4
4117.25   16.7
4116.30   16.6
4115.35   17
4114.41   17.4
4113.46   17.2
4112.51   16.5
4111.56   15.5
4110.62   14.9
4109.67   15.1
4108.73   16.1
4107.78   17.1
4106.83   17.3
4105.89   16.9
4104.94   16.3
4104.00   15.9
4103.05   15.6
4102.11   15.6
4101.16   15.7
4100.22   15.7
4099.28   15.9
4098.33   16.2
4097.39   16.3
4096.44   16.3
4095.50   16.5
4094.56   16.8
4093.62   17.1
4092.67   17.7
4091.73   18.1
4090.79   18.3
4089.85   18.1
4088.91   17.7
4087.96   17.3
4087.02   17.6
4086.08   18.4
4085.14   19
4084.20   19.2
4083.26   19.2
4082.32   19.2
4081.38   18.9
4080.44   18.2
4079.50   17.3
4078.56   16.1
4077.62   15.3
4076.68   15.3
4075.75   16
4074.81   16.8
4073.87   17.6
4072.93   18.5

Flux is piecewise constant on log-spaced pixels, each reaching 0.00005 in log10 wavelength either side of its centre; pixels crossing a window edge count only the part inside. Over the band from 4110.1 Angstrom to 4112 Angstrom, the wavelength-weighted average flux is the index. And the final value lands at 15.2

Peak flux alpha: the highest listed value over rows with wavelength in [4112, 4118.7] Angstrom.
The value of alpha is 17.4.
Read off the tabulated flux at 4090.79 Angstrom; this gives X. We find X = 18.3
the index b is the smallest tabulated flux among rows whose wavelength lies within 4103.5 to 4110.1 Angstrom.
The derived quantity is 15.1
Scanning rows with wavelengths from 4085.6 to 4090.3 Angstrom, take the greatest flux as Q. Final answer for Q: 18.4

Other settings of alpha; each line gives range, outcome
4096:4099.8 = 16.3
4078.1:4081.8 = 18.9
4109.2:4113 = 16.5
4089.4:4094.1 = 18.3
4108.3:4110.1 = 16.1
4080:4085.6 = 19.2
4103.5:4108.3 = 17.3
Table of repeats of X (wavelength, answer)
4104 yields 15.9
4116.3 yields 16.6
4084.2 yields 19.2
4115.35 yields 17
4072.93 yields 18.5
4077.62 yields 15.3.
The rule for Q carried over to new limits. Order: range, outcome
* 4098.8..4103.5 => 15.9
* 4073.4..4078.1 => 17.6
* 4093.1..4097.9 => 17.1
